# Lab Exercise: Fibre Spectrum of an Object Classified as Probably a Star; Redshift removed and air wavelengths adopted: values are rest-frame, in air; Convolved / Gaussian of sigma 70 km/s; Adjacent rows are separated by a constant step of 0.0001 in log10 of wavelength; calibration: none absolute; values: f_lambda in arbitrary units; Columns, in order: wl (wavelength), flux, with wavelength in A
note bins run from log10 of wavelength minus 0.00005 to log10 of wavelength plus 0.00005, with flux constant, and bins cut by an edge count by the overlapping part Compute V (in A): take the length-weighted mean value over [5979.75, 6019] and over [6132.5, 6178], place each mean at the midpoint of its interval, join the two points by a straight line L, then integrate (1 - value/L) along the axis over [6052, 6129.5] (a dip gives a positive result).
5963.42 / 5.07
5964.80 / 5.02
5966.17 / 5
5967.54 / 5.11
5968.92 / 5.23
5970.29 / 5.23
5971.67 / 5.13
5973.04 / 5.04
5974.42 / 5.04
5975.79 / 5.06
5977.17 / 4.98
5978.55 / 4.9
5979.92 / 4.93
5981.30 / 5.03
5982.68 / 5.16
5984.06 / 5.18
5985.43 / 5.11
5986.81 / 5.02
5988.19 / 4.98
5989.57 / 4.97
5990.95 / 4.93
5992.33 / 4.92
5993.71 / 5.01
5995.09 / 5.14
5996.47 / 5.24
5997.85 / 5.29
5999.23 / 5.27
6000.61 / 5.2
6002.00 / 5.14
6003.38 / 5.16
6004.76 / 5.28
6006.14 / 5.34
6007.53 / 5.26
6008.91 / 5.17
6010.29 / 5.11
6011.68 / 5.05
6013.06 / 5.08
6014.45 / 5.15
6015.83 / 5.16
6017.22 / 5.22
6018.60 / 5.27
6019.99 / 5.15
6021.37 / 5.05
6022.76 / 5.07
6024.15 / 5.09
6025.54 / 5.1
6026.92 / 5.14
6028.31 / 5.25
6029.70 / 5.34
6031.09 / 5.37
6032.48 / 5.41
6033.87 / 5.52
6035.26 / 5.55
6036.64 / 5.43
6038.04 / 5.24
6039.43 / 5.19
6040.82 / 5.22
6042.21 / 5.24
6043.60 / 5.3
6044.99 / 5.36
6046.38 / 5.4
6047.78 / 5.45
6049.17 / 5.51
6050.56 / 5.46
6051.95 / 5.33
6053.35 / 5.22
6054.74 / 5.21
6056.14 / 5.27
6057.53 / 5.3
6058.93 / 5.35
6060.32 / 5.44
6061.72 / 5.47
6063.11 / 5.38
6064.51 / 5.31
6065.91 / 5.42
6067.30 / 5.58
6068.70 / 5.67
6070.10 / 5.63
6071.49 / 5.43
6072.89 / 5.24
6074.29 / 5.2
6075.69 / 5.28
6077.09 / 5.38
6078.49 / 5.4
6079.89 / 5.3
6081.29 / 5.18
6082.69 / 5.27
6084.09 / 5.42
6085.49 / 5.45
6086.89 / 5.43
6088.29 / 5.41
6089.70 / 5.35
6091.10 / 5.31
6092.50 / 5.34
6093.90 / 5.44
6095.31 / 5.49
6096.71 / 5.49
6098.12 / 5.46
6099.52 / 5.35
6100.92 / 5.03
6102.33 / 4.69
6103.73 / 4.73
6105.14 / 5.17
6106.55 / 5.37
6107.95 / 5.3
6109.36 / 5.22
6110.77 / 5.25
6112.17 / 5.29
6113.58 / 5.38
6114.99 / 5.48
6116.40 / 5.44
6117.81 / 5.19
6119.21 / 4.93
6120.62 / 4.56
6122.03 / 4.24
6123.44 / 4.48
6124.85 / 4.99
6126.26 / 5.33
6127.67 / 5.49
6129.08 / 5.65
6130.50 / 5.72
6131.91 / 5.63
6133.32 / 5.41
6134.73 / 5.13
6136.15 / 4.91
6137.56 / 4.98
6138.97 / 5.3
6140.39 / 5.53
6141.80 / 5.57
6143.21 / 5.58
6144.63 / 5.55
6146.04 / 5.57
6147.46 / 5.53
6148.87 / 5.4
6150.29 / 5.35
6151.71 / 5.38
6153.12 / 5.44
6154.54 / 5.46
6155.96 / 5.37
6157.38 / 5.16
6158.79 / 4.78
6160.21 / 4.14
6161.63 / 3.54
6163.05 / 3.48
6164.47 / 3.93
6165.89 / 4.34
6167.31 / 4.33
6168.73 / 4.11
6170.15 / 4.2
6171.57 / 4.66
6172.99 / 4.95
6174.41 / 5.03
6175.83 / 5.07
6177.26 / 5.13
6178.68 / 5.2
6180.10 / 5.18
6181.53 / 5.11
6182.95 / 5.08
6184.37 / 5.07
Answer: -3.83 A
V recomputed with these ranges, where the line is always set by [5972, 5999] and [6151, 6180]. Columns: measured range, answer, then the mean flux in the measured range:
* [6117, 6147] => -2.95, 5.23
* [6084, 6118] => -3.34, 5.3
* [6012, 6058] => -2.94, 5.27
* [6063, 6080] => -1.82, 5.4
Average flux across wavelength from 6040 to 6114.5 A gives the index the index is 5.33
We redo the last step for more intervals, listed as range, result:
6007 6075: 5.3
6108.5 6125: 5.04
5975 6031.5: 5.13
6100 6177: 5.03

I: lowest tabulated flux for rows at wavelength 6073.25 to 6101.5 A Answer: 5.03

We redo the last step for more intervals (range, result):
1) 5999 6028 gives 5.05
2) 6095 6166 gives 3.48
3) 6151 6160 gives 4.78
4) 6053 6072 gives 5.21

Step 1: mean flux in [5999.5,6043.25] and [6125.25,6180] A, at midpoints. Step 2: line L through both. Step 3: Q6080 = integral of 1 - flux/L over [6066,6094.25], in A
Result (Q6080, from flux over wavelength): -1.3 A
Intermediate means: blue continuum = 5.23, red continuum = 5.04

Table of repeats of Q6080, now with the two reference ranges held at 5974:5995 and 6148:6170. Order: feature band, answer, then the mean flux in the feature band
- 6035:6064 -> -2.7 A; 5.35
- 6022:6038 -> -1.2 A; 5.29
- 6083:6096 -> -1.6 A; 5.4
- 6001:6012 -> -0.5 A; 5.19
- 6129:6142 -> -1.8 A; 5.36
